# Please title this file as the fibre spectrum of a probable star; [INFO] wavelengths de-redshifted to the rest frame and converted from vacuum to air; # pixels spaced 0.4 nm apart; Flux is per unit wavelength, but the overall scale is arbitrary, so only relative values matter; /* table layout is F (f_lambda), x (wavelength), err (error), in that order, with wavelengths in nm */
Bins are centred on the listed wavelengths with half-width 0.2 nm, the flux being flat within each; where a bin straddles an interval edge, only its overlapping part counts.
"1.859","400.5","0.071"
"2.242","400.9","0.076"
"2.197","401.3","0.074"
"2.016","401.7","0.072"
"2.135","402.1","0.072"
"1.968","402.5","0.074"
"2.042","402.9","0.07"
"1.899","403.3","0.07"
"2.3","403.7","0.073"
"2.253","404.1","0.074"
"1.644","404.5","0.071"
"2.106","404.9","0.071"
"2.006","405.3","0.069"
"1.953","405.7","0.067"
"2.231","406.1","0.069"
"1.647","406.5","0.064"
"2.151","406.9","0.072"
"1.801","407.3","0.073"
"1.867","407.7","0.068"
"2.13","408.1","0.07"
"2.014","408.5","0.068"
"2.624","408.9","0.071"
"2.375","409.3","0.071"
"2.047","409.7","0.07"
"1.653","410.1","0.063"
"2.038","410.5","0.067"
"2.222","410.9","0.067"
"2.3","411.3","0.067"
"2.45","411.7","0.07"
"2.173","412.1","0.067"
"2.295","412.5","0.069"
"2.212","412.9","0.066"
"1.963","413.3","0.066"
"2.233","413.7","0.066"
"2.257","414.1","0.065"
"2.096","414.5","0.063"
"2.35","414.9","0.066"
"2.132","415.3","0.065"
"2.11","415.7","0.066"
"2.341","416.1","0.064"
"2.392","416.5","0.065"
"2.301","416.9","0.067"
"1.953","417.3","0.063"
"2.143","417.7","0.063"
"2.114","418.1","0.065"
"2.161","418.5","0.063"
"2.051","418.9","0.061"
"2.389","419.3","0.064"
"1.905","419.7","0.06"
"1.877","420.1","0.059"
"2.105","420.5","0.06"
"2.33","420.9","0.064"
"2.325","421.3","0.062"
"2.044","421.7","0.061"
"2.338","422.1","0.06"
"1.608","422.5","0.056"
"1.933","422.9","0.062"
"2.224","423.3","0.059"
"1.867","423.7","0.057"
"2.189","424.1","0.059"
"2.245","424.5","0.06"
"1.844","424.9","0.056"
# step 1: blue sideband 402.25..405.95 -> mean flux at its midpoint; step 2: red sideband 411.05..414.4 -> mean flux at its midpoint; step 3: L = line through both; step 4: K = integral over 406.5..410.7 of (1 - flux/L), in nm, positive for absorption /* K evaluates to 0.16 nm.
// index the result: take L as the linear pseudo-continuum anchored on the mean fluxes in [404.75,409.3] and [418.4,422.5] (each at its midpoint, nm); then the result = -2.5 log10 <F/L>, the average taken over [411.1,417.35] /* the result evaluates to -0.07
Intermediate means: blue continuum 2.06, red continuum 2.13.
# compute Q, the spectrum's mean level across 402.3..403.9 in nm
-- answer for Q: 2.05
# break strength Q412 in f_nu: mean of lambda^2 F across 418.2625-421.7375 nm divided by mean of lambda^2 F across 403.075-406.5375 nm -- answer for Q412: 1.14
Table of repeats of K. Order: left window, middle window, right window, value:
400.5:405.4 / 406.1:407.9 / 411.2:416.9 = 0.18 nm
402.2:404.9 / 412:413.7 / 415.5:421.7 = -0.05 nm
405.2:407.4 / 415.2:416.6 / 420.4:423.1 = -0.13 nm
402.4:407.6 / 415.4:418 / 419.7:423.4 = -0.19 nm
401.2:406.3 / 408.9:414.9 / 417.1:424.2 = -0.34 nm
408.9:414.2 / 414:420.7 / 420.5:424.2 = -0.06 nm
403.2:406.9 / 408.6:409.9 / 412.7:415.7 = -0.15 nm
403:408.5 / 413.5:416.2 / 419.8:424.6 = -0.22 nm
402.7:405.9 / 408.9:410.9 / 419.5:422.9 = -0.07 nm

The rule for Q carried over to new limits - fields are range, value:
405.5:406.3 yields 2.09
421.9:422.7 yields 1.97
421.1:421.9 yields 2.18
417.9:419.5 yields 2.18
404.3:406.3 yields 1.99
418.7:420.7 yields 2.07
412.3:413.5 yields 2.16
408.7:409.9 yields 2.35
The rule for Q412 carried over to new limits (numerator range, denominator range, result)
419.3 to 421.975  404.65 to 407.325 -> 1.15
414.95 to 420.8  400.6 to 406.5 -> 1.12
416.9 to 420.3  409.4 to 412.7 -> 1.00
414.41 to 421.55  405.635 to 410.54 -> 1.11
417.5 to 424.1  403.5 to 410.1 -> 1.09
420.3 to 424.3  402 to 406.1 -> 1.12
